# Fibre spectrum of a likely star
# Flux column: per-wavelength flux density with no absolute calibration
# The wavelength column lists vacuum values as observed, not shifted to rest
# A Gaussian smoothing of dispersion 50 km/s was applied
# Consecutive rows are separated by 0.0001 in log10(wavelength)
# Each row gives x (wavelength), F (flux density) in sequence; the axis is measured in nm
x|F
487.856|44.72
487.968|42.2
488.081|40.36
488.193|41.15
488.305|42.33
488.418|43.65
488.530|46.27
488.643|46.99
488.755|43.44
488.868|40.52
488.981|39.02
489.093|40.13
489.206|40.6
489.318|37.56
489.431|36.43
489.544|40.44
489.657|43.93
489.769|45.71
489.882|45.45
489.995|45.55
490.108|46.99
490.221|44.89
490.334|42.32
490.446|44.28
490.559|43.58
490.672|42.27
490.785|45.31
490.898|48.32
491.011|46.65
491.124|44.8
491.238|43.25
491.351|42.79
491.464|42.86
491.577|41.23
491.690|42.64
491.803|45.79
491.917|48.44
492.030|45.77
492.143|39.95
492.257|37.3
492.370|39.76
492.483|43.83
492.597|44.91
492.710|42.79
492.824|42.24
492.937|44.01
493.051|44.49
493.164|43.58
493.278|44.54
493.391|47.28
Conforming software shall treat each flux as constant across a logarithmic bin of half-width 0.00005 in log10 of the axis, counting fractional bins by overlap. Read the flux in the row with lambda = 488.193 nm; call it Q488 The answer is 41.15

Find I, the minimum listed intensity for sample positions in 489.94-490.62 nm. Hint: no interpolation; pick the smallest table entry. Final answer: 42.32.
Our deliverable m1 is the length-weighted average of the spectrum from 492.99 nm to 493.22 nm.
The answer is 44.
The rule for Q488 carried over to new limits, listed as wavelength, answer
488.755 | 43.44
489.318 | 37.56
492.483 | 43.83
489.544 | 40.44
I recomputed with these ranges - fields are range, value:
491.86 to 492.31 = 37.3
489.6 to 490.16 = 43.93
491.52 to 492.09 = 41.23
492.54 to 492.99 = 42.24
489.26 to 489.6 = 36.43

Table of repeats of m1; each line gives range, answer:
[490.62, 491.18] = 45.5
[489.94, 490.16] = 46.2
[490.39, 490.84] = 43.9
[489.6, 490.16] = 45.5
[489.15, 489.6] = 38.8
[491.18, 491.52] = 42.9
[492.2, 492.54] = 40.3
